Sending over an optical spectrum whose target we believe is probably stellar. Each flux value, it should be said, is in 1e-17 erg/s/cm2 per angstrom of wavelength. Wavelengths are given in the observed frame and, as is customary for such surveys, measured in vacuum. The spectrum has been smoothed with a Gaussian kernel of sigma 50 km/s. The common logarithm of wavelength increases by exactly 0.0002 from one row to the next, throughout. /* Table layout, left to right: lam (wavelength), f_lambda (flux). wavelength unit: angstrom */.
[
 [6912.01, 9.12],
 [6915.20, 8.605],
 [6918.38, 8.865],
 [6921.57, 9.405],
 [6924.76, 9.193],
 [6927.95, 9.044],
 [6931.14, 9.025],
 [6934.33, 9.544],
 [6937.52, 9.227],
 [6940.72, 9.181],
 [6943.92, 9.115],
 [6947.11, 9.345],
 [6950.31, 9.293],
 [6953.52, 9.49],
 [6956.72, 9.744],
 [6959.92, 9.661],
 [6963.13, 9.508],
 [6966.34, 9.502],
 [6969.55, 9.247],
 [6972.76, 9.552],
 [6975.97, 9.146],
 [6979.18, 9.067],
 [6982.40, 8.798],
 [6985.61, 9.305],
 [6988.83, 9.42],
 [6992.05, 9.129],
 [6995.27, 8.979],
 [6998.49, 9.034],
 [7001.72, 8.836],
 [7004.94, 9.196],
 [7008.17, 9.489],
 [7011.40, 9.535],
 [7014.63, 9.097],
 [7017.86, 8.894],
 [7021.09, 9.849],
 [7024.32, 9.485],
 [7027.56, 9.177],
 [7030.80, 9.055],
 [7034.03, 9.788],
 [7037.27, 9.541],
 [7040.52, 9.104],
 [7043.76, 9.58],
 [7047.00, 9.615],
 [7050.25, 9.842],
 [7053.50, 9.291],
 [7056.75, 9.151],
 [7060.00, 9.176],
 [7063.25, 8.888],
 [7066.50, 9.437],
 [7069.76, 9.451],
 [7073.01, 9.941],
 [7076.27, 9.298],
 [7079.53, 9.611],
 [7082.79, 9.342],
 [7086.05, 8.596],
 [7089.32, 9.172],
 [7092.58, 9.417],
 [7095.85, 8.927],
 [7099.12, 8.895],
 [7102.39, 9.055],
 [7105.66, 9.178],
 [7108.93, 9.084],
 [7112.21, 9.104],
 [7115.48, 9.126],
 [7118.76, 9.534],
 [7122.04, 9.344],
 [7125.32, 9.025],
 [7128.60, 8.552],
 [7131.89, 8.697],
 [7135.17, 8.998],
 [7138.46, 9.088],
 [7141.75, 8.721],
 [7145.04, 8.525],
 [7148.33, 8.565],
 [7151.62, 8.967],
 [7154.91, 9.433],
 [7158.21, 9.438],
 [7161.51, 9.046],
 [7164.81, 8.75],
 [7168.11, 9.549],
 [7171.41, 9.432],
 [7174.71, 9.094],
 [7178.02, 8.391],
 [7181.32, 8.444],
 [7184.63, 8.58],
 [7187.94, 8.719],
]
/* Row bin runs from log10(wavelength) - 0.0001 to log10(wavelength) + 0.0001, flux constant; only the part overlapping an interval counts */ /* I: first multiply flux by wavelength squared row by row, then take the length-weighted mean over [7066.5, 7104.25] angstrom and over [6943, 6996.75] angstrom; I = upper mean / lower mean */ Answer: 1.03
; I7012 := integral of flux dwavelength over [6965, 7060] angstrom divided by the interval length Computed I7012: 9.3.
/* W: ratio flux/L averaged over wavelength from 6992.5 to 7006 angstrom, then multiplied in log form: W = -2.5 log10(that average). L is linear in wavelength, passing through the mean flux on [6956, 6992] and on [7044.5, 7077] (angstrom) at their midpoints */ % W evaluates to 0.04 mag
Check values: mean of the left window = 9.34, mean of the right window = 9.42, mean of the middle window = 9.01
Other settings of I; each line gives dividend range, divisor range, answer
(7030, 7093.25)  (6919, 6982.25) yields 1.04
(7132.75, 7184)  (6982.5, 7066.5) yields 1.00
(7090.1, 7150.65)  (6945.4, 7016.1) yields 1.01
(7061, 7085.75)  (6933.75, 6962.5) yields 1.03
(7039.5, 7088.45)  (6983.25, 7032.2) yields 1.03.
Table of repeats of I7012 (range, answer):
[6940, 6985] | 9.33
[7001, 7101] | 9.32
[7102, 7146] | 9.01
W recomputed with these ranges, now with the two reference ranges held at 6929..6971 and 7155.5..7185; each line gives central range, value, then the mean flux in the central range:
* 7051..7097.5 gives -0.013 mag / 9.27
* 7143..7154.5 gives 0.032 mag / 8.77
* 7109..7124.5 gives -0.018 mag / 9.24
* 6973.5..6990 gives 0.018 mag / 9.16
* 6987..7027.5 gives 0.004 mag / 9.24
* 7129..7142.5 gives 0.025 mag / 8.85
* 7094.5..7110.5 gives 0.010 mag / 9.03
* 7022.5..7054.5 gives -0.027 mag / 9.45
